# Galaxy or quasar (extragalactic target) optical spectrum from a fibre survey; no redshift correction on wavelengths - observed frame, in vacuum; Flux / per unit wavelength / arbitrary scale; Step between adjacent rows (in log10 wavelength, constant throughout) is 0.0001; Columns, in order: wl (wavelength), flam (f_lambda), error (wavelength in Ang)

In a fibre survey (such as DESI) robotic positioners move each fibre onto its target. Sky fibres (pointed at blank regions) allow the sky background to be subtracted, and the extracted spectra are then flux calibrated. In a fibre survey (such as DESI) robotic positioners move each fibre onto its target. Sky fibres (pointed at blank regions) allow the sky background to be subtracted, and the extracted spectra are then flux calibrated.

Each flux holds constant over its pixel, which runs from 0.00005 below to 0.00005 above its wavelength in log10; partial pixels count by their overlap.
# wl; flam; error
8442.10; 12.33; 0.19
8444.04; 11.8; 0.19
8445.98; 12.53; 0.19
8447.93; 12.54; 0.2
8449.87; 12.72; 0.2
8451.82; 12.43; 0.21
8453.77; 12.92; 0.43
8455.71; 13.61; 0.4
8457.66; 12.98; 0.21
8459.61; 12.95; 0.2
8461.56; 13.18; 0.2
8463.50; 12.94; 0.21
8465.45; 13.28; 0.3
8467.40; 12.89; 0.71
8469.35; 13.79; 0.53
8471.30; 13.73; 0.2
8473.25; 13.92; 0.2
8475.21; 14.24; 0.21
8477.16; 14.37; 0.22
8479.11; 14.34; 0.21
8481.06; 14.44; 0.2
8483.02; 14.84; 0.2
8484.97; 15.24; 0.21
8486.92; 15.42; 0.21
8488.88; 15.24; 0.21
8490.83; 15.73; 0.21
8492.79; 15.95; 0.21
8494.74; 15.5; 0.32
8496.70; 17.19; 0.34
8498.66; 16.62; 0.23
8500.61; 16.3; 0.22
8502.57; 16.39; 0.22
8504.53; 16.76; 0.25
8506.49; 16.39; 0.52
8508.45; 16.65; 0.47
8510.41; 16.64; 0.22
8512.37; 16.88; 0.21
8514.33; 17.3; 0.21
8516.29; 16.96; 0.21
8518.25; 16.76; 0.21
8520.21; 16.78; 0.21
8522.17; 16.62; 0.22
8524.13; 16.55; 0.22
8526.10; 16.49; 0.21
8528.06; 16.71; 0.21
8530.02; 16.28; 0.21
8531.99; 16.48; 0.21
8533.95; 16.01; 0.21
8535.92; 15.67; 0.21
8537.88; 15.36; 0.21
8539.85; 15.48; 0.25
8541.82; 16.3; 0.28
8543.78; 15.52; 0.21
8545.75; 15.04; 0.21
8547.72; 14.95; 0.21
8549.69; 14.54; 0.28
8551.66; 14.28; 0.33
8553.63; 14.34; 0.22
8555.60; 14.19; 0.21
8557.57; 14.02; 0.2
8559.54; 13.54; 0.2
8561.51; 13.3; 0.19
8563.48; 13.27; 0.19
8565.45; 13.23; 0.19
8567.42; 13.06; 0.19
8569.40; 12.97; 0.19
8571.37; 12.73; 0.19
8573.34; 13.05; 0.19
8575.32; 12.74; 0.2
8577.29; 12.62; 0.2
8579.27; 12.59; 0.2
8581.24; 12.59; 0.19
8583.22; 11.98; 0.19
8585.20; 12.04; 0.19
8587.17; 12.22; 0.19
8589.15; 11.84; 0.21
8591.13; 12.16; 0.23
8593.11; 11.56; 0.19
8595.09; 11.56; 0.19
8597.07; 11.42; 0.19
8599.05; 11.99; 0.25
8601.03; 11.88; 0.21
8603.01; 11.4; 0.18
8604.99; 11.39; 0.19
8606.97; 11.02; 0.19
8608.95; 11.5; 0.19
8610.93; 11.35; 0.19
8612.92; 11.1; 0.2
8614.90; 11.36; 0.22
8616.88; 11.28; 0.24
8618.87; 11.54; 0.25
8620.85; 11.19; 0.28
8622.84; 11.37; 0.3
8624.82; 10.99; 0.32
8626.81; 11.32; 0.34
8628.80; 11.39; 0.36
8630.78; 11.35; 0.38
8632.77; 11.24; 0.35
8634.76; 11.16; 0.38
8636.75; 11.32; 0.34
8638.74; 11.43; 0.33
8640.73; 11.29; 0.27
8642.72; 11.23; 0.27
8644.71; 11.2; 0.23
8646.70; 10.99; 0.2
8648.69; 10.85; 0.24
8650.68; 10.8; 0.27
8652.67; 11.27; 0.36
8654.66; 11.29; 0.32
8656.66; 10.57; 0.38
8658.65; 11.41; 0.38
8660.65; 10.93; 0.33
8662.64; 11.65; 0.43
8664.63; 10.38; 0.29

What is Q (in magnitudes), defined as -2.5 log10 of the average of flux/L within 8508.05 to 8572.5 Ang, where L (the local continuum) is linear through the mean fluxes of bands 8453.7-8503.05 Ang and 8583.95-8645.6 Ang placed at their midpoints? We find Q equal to -0.16 mag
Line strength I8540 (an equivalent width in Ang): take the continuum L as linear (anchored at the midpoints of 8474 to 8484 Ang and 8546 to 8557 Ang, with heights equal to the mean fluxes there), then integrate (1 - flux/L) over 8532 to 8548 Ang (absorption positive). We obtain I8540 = -1.3 Ang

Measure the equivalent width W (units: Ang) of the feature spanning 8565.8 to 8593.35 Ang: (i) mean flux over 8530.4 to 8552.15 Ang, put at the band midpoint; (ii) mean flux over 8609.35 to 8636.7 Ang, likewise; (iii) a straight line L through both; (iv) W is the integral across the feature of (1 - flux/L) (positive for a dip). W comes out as 2.1 Ang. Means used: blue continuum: 15.5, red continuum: 11.3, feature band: 12.5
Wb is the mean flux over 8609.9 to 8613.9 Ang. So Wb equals 11.2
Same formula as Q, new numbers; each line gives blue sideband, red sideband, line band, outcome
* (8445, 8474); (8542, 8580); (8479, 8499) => -0.17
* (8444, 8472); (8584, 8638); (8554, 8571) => -0.13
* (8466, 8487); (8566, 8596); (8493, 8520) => -0.21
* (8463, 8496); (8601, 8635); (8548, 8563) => -0.10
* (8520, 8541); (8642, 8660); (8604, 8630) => 0.11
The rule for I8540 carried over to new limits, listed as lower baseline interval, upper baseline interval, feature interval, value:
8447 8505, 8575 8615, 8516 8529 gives -3.20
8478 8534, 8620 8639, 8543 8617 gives 3.25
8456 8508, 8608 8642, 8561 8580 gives -0.48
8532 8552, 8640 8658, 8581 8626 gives 4.61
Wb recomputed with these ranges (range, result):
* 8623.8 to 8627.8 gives 11.2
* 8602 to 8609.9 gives 11.3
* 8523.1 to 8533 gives 16.5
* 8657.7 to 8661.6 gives 11.2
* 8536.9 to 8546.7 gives 15.5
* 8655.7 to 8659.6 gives 11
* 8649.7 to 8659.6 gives 11.1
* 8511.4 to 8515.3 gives 17.1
